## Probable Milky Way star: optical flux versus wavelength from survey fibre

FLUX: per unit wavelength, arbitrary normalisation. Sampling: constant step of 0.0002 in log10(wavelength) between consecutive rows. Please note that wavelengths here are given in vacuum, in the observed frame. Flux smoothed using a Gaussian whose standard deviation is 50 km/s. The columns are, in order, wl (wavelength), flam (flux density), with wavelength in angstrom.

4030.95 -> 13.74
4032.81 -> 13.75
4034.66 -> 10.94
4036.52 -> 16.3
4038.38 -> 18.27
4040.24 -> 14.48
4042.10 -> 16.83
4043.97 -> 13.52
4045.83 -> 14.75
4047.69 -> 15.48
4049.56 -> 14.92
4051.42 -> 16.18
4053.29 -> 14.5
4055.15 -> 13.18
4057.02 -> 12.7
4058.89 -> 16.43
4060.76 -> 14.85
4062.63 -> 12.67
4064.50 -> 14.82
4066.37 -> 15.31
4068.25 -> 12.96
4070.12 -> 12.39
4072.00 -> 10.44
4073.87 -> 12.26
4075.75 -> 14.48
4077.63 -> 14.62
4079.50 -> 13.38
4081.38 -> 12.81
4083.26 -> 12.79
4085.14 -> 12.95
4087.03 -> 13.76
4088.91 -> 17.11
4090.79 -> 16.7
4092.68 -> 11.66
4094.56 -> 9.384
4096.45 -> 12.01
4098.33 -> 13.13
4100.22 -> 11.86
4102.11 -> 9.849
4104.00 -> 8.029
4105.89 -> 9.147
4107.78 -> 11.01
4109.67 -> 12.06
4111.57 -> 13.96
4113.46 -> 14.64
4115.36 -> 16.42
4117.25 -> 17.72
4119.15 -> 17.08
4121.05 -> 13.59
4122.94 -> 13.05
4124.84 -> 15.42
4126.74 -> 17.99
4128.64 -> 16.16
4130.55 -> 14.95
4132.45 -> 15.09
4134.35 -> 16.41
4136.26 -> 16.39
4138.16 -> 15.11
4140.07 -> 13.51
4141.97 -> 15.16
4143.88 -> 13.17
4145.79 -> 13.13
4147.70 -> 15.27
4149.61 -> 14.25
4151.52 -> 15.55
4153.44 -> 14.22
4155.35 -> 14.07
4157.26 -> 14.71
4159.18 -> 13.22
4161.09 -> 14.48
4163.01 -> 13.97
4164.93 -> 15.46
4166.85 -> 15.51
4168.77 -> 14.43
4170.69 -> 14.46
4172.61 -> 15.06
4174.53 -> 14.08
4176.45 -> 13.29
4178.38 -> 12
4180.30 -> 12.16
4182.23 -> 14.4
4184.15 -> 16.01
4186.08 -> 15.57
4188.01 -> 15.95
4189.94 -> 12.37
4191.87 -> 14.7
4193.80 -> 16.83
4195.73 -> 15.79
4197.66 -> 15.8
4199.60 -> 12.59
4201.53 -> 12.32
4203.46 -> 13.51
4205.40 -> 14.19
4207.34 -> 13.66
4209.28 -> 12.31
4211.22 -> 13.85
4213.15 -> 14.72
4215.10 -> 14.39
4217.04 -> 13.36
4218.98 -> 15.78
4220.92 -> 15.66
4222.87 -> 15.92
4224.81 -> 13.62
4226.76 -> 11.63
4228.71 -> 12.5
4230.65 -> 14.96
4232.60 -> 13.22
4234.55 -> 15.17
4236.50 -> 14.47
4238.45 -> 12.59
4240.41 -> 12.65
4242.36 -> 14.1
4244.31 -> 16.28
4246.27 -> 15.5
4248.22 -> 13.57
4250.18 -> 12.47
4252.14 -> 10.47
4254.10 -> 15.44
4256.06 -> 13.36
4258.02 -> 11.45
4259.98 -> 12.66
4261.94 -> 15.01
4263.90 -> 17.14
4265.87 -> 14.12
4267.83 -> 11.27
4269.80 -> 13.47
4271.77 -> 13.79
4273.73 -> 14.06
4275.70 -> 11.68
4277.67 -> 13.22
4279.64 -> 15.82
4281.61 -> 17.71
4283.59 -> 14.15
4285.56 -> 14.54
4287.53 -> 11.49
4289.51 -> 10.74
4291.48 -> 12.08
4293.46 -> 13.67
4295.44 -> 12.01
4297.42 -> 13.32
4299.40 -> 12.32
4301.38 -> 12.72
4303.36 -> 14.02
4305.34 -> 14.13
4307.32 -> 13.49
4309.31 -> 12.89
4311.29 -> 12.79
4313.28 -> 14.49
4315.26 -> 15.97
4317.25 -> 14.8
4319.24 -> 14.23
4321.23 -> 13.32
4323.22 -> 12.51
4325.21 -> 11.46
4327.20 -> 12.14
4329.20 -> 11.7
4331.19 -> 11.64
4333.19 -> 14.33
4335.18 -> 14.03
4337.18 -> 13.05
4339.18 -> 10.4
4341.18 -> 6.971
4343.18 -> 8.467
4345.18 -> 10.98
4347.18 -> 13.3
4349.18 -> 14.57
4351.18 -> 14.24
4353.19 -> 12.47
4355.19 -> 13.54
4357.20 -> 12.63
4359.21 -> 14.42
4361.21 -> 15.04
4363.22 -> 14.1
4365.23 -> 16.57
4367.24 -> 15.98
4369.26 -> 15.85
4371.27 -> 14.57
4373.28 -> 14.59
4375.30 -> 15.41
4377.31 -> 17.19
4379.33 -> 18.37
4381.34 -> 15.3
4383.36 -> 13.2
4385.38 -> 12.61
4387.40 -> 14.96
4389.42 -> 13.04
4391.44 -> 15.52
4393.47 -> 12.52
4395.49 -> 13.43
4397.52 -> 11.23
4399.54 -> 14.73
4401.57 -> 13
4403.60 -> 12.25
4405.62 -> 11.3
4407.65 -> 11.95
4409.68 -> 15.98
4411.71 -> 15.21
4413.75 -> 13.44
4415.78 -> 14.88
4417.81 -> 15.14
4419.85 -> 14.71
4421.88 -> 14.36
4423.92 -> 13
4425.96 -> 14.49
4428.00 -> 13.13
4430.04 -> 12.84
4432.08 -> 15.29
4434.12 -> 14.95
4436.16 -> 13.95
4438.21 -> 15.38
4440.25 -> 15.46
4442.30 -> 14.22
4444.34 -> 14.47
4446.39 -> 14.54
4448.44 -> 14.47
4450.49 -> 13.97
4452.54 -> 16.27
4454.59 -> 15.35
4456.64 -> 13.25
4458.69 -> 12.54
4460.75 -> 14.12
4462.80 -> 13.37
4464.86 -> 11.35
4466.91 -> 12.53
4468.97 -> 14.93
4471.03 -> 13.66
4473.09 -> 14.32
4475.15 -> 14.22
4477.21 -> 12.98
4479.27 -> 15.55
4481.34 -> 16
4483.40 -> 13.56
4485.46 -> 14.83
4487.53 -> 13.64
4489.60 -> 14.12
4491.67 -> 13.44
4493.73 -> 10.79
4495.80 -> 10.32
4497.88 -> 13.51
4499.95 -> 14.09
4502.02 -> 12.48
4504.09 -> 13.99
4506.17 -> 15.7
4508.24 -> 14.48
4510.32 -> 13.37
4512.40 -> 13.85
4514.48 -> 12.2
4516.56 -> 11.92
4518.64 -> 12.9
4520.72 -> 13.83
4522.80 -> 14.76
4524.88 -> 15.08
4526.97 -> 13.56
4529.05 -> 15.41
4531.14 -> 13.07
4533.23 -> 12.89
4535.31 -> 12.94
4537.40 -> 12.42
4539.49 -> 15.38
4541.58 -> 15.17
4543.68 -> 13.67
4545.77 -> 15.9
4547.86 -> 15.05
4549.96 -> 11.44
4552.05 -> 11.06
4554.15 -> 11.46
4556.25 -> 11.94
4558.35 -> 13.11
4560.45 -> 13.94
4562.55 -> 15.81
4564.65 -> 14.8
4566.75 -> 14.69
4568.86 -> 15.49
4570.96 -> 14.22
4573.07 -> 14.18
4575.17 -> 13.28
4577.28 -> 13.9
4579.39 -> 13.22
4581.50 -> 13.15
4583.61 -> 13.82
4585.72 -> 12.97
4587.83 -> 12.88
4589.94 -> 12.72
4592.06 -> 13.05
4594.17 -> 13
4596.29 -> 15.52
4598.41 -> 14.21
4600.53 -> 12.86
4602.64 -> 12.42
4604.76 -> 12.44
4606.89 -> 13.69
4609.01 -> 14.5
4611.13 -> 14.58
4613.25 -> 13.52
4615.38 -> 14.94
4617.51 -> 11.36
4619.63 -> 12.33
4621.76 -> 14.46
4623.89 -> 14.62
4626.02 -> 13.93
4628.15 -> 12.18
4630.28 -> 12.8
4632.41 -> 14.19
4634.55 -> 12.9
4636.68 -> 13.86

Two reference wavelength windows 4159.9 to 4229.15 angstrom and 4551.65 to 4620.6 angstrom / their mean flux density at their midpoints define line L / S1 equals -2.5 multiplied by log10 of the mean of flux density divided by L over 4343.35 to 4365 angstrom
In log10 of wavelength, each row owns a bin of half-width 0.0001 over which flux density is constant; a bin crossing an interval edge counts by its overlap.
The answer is 0.04 mag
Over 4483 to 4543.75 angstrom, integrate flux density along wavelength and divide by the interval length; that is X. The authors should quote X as 13.6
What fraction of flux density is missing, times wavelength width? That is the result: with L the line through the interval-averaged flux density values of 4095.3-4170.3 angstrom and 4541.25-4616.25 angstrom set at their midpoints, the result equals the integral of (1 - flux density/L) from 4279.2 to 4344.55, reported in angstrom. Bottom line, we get 4.8 angstrom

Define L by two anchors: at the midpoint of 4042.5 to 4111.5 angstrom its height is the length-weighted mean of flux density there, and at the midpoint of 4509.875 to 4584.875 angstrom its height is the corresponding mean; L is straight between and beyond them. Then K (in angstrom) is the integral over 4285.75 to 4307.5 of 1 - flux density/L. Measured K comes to 1.1 angstrom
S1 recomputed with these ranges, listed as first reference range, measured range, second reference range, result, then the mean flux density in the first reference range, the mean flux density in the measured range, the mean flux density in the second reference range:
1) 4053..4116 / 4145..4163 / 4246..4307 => -0.09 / 13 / 14.3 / 13.4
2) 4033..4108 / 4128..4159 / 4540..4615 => -0.10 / 13.5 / 14.8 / 13.7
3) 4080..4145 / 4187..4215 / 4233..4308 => -0.04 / 13.8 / 14.2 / 13.6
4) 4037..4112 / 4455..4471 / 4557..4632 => 0.03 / 13.4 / 13.3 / 13.7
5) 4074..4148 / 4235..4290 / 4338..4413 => 0.00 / 13.8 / 13.7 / 13.7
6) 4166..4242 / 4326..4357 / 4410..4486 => 0.17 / 14.1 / 12.1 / 14.2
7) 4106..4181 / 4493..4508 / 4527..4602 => 0.06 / 14.5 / 13.1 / 13.7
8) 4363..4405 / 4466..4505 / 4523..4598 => 0.03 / 14.5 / 13.6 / 13.7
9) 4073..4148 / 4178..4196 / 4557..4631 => -0.06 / 13.8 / 14.6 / 13.7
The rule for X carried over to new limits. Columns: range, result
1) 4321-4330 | 12.1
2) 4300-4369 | 13.2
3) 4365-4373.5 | 15.5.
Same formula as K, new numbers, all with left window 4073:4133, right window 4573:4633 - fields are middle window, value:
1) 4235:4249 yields -0.7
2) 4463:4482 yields -0.6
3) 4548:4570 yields 0.0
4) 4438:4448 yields -0.9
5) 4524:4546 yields -1.0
